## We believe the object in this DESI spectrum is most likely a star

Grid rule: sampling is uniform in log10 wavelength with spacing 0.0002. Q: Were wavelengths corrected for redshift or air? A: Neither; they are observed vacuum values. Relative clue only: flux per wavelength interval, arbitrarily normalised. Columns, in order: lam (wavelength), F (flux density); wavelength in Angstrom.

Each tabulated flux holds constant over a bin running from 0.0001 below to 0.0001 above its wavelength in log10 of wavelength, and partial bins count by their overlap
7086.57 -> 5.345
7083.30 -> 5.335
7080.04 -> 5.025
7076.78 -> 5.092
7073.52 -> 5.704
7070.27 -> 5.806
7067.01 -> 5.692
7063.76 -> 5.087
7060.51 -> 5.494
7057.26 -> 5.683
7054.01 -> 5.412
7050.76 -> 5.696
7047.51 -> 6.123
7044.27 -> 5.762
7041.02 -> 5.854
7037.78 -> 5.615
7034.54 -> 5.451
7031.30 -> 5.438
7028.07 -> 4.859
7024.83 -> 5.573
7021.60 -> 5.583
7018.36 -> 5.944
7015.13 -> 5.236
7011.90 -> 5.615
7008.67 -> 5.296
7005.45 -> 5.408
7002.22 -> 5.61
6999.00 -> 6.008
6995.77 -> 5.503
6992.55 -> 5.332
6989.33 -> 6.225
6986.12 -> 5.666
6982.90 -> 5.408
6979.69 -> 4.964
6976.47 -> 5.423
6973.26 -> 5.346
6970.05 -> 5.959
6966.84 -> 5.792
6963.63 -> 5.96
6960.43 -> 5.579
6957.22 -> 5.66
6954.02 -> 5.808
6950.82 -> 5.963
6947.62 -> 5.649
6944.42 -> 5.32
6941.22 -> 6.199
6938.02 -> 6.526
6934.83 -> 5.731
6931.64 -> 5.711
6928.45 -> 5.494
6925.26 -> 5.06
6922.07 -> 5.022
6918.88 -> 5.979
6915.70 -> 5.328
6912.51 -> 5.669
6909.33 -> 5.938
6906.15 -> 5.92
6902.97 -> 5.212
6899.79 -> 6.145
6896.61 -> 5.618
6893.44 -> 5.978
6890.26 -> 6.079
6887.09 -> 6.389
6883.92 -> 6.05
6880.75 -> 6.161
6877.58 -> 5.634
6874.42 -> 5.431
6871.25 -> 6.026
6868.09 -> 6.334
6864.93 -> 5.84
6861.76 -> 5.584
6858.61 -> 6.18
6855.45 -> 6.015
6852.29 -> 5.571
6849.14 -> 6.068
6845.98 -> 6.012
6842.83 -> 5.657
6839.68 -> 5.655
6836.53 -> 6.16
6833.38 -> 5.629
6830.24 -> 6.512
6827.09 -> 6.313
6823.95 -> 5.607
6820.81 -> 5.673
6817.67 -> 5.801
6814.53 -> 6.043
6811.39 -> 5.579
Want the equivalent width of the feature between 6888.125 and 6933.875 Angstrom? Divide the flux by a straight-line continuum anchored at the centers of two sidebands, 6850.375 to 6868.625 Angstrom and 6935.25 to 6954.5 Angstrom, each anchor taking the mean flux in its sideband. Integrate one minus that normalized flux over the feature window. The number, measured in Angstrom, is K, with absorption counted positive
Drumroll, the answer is 1.9 Angstrom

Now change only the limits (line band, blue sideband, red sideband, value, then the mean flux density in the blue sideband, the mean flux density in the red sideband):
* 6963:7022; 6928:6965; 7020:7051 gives 1.1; 5.81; 5.59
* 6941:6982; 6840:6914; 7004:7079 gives 0.5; 5.89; 5.54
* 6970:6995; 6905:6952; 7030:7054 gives 0.8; 5.7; 5.69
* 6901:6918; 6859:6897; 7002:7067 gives 0.6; 5.95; 5.54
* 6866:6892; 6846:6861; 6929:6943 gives -0.2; 5.94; 5.99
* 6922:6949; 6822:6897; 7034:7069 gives 0.7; 5.94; 5.63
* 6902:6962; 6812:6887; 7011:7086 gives 0.8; 5.92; 5.52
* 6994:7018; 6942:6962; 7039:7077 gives 0.5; 5.68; 5.64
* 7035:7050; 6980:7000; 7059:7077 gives -0.7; 5.63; 5.51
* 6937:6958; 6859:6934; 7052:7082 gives -0.7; 5.77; 5.45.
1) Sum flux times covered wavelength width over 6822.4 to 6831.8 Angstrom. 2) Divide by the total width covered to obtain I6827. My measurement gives 6.14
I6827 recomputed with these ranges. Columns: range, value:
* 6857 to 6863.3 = 5.89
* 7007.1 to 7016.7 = 5.38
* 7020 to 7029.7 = 5.34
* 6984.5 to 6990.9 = 5.95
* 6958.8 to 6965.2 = 5.77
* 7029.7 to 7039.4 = 5.5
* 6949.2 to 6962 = 5.75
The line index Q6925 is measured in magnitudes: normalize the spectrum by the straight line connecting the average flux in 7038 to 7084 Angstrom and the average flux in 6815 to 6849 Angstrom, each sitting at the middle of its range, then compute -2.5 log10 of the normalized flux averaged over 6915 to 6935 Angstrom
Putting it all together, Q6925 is 0.06 mag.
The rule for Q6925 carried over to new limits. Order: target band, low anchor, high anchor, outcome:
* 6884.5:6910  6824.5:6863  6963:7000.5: -0.02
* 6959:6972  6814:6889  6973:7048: -0.03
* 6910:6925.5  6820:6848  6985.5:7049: 0.06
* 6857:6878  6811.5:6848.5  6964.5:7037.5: -0.01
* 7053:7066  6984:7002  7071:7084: 0.00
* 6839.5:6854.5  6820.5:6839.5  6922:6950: 0.02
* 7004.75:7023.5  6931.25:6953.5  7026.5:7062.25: 0.03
